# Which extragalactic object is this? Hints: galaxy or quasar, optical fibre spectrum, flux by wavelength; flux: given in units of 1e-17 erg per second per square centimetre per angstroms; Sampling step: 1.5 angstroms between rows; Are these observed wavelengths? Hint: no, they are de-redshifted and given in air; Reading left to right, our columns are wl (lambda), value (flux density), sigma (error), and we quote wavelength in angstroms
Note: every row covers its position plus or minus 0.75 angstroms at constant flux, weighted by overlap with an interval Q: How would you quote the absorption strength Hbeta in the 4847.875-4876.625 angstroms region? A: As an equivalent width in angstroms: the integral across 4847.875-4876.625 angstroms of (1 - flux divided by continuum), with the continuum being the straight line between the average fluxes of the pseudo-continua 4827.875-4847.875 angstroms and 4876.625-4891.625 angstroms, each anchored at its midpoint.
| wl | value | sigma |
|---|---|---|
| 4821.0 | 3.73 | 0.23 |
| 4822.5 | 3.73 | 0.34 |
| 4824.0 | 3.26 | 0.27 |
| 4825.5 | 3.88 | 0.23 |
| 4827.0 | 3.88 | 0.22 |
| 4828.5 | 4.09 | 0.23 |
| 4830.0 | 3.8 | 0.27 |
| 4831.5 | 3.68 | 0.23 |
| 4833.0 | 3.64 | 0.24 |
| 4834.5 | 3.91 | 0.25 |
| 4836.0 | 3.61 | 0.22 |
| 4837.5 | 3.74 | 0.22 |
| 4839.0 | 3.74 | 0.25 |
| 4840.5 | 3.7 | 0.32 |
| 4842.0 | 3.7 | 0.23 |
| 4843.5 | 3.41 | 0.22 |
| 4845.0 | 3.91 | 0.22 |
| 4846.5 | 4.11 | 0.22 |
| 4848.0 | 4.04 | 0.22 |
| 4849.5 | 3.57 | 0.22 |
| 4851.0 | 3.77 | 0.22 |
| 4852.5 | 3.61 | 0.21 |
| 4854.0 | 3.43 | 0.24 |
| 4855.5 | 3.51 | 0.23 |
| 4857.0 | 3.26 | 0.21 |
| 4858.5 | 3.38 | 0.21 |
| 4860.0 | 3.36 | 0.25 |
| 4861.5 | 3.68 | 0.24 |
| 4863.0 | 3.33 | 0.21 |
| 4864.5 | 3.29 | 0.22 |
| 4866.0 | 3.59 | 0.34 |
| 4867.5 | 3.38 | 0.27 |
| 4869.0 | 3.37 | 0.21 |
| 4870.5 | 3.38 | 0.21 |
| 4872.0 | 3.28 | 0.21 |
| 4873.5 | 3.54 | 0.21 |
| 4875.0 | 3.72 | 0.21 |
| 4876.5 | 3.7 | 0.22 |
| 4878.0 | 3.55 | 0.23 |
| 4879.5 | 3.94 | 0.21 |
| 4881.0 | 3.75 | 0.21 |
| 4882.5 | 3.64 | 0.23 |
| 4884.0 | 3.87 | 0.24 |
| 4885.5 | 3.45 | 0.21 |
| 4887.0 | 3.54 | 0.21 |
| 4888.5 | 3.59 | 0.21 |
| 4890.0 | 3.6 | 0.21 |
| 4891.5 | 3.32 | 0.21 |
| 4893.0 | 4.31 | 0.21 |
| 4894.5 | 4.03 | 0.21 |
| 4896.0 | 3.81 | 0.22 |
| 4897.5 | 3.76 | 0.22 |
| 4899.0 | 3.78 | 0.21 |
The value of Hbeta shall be 1.65 angstroms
